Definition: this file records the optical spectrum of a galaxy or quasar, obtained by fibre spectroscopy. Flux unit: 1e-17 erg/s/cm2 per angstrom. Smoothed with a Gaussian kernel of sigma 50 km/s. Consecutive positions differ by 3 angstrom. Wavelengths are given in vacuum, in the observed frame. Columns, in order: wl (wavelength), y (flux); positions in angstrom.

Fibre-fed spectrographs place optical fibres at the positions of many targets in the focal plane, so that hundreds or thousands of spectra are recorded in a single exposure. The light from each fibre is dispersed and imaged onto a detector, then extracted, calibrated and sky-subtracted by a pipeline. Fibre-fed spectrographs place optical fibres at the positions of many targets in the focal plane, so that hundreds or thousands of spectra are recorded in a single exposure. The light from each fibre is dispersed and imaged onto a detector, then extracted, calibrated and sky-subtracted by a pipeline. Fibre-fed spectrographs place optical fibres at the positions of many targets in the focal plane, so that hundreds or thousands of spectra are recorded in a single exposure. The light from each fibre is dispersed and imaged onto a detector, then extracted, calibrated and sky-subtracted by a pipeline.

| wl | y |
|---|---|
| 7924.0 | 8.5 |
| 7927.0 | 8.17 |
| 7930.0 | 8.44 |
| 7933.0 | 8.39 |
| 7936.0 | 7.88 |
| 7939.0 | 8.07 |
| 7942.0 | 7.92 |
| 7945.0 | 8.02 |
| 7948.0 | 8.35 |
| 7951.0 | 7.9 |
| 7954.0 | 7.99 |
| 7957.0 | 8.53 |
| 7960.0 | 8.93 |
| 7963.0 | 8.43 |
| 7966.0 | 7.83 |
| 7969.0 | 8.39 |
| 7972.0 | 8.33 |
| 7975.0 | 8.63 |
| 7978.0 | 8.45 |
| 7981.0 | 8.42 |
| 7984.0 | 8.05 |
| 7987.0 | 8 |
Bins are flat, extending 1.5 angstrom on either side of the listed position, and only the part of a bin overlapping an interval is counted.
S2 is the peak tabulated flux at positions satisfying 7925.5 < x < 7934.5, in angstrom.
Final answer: 8.44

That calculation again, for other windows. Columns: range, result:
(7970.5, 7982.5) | 8.63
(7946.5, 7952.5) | 8.35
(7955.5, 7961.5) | 8.93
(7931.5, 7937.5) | 8.39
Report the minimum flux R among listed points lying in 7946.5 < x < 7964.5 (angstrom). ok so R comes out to 7.9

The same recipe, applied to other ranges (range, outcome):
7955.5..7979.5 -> 7.83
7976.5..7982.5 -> 8.42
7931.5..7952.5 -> 7.88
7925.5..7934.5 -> 8.17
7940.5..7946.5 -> 7.92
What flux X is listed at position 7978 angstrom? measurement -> 8.45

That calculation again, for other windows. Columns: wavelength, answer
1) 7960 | 8.93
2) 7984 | 8.05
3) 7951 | 7.9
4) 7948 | 8.35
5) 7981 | 8.42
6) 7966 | 7.83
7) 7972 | 8.33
